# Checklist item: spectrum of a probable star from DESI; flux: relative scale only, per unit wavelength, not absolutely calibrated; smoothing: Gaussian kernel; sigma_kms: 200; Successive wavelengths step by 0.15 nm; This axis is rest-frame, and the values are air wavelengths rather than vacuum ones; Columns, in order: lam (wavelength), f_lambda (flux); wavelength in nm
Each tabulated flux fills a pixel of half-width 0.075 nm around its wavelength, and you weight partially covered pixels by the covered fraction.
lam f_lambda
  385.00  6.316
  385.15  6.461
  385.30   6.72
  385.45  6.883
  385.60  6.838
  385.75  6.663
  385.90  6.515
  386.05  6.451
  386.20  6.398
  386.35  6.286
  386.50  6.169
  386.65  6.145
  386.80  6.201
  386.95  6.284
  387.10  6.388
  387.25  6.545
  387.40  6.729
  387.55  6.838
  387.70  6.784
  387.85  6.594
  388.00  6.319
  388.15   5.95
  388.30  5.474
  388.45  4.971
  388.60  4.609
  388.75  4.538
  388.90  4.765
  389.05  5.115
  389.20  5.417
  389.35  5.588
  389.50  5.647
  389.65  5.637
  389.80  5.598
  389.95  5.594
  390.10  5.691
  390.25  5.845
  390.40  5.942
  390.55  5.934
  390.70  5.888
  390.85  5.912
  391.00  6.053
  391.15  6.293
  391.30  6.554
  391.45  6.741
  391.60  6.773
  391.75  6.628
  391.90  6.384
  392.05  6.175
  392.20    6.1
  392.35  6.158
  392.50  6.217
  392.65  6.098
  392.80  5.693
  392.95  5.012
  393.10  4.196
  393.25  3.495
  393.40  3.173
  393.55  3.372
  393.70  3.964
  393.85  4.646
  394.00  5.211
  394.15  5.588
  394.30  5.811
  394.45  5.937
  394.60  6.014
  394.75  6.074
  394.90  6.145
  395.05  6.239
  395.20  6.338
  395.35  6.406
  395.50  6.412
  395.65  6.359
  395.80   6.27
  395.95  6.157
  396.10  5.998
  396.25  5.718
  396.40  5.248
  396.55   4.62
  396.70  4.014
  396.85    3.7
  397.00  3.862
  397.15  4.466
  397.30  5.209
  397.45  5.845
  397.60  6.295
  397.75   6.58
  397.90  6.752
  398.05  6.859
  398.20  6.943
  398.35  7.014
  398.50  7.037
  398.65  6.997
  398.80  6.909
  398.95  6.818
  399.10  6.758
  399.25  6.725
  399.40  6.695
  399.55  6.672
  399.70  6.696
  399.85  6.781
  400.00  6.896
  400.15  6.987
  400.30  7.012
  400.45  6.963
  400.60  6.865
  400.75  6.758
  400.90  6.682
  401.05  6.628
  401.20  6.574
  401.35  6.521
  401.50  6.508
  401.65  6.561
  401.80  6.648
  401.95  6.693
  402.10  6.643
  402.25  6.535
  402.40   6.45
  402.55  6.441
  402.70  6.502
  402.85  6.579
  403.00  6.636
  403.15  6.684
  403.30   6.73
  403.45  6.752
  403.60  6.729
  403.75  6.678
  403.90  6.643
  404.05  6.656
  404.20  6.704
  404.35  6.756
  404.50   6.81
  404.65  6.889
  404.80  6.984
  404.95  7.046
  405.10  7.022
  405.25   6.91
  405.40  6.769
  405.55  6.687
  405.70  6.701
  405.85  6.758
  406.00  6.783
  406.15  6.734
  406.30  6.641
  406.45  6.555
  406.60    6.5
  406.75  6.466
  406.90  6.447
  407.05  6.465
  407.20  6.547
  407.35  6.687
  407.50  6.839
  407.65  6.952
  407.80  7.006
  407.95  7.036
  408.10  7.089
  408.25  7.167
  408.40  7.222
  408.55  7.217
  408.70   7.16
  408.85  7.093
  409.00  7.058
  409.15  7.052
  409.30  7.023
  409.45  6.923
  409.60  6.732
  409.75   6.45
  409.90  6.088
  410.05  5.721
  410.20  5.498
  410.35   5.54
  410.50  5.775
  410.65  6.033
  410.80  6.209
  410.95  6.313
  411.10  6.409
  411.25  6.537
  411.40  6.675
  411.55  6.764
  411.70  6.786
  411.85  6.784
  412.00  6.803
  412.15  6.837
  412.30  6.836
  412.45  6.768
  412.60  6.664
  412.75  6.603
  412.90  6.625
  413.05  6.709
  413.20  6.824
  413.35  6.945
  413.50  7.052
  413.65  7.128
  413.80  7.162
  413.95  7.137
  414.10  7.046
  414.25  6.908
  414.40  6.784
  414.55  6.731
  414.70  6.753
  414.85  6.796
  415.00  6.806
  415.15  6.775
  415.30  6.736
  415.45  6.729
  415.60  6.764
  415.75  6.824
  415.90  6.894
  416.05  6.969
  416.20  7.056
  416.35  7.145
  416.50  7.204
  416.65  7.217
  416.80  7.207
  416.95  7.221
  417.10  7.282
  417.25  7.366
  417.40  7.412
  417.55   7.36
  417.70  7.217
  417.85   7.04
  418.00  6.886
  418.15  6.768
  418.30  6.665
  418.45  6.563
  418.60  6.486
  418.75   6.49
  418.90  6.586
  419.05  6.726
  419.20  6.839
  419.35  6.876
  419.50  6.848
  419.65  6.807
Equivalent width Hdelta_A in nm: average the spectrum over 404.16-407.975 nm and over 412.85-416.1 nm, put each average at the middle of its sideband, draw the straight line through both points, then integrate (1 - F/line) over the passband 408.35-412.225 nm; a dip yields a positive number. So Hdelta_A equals 0.142 nm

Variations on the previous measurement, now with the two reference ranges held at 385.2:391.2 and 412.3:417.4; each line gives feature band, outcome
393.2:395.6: 0.345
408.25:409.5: -0.069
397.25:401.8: -0.205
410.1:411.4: 0.139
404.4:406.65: -0.060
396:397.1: 0.268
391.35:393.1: 0.013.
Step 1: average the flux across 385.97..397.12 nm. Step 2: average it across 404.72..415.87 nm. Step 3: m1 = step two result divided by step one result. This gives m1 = 1.18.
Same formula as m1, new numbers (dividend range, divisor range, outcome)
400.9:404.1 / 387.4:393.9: 1.18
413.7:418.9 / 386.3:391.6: 1.17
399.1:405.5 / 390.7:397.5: 1.21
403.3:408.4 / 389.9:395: 1.20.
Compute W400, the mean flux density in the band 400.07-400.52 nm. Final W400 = 6.99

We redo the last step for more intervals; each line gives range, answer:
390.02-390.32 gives 5.76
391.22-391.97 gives 6.62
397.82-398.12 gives 6.8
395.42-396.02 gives 6.3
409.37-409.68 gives 6.82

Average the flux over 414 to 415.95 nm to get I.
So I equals 6.81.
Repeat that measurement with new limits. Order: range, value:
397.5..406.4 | 6.74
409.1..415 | 6.63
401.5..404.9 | 6.67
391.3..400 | 5.86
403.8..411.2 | 6.67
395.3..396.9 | 5.55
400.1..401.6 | 6.74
